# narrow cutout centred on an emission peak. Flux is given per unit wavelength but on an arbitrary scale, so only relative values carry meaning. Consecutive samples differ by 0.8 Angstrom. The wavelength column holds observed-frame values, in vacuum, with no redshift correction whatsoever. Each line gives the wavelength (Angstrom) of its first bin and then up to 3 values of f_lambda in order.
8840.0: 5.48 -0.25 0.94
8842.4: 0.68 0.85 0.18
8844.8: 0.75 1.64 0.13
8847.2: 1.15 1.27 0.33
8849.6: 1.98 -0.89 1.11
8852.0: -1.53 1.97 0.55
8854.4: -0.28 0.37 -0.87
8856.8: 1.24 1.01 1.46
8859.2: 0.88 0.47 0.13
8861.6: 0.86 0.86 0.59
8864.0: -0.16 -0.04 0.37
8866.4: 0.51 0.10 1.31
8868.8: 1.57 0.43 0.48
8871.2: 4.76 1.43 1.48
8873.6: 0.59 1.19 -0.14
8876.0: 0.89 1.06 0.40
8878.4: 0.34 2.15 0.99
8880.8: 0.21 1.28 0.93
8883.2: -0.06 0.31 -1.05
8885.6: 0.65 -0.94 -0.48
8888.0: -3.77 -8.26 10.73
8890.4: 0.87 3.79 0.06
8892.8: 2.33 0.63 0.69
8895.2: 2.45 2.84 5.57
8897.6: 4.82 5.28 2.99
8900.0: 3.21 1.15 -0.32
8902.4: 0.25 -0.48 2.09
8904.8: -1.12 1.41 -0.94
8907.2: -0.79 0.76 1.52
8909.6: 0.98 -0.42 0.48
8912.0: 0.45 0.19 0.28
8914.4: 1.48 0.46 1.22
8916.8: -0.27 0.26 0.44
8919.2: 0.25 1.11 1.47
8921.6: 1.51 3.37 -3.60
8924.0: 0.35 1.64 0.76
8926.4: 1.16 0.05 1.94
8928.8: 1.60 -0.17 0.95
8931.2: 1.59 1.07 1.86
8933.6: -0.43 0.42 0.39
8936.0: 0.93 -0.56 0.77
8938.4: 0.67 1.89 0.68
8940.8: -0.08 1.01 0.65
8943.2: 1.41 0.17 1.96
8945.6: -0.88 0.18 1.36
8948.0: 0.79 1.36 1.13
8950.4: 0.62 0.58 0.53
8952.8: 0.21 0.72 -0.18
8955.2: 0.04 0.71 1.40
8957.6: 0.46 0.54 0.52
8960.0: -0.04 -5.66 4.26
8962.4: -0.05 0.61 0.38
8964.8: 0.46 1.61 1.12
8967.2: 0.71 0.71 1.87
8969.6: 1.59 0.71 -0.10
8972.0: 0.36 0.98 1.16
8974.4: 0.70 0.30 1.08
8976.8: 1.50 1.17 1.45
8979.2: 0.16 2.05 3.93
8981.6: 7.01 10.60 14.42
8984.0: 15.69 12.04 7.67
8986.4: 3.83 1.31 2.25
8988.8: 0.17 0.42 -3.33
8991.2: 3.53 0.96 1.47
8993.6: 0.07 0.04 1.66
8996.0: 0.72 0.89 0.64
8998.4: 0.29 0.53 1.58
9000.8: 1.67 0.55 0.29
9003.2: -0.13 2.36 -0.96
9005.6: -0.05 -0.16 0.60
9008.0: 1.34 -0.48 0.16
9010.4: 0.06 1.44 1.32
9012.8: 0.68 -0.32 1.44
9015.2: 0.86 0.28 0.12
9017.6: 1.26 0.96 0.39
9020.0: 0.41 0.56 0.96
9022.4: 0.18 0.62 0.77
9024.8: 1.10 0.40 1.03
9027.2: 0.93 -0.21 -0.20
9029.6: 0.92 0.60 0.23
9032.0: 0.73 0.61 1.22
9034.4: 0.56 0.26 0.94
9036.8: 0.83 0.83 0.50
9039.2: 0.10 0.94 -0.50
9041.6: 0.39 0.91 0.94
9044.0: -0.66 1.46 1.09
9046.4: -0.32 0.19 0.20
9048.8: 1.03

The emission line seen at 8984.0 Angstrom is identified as [O III] 5007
